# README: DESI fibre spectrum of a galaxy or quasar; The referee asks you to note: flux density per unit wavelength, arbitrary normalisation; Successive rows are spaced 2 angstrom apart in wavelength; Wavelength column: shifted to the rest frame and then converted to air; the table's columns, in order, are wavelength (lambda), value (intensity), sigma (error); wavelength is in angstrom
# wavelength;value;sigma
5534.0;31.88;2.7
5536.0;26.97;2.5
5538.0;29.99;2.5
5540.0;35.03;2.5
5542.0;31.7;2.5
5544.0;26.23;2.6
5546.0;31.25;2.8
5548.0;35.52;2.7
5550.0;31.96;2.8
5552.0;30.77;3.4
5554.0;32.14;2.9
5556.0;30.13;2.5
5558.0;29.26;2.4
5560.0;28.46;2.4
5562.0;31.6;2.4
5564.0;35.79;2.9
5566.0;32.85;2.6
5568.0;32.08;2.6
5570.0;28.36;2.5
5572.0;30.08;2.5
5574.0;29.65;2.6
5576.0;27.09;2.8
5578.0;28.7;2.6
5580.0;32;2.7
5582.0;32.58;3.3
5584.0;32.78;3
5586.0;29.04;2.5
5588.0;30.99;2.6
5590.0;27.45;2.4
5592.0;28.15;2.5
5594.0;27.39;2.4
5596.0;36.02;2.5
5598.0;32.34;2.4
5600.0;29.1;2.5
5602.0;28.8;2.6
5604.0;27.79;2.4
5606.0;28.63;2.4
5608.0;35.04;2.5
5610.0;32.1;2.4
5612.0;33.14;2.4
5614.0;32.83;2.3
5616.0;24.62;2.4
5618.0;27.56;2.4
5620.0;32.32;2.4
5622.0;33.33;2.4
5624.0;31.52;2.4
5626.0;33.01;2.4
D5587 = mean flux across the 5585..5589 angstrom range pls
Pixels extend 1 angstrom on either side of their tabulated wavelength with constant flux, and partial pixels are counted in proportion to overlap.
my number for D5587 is 30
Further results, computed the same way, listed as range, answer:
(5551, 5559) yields 30.6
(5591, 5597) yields 30.5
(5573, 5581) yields 29.4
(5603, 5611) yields 30.9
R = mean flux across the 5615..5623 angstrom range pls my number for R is 29.5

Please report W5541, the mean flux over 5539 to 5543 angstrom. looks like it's 33.4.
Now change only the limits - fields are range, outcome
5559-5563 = 30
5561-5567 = 33.4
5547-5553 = 32.8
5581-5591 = 30.6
